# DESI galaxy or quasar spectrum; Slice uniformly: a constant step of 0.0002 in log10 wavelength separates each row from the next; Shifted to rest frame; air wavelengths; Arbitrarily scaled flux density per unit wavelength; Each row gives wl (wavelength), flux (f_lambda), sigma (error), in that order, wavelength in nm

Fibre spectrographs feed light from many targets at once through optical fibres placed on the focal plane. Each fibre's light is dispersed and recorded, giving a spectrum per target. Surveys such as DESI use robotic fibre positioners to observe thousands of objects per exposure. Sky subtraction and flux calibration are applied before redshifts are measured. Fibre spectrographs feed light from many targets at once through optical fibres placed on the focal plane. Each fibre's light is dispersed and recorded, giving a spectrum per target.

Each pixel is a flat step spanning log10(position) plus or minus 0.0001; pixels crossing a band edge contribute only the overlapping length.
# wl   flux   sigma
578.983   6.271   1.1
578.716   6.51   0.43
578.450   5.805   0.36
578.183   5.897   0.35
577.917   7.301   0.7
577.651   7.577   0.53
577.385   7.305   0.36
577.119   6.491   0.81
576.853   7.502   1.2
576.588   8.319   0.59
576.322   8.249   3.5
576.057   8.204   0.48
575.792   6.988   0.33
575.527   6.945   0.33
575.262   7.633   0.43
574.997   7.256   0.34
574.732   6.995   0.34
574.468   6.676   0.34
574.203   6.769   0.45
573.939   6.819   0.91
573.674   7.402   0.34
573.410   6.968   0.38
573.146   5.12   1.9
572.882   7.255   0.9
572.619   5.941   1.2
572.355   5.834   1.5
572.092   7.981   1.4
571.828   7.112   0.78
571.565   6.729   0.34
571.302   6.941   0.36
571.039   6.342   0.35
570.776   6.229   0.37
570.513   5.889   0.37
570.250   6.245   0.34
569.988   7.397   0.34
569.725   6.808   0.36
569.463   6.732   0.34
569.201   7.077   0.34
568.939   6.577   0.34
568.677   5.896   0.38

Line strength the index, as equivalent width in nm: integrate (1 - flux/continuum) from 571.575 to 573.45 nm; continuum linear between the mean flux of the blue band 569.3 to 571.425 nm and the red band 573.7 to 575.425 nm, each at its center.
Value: 0.06 nm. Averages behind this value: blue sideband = 6.58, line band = 6.59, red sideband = 7.04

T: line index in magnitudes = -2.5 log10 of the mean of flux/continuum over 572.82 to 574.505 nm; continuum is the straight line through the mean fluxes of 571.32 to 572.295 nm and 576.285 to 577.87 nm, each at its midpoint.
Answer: 0.09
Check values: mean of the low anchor 7.13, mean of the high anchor 7.52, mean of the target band 6.69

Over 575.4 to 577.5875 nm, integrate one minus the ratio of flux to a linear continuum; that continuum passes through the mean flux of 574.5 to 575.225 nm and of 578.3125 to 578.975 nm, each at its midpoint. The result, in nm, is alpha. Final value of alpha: -0.26 nm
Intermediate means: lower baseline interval 7.13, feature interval 7.5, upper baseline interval 6.17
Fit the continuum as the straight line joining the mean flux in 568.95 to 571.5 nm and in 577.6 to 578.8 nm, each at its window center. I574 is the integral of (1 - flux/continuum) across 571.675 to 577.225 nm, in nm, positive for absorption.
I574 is -0.41 nm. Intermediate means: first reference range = 6.63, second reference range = 6.56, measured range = 7.07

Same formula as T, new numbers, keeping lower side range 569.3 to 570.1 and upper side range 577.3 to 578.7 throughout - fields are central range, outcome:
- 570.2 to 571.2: 0.125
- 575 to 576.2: -0.096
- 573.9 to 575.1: -0.011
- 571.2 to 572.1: -0.027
